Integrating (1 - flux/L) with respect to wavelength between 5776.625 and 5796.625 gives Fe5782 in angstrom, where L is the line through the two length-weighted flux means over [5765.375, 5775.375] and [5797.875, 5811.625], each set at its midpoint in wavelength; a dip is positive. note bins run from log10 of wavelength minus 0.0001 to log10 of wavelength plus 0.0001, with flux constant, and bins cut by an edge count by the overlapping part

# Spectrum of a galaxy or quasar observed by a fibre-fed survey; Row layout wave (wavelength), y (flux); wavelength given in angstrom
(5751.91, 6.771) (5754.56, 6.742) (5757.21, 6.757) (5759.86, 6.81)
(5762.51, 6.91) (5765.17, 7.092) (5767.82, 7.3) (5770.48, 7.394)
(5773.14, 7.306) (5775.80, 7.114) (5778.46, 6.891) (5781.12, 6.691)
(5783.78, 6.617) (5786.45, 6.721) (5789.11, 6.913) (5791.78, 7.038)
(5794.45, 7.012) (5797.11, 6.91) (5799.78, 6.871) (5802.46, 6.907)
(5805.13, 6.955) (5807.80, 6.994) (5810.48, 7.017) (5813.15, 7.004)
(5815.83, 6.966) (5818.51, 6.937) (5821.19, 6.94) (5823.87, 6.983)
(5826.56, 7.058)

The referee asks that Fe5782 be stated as 0.8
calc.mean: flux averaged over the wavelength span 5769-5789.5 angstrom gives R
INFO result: 6.96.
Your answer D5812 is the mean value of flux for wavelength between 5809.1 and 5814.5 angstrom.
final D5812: 7.01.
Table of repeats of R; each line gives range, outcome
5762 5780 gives 7.15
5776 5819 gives 6.91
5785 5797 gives 6.92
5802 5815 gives 6.98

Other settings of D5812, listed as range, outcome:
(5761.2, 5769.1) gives 7.1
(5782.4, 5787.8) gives 6.67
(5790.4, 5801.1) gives 6.96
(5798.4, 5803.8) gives 6.88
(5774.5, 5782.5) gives 6.9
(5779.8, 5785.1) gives 6.66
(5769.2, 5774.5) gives 7.34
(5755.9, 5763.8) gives 6.83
